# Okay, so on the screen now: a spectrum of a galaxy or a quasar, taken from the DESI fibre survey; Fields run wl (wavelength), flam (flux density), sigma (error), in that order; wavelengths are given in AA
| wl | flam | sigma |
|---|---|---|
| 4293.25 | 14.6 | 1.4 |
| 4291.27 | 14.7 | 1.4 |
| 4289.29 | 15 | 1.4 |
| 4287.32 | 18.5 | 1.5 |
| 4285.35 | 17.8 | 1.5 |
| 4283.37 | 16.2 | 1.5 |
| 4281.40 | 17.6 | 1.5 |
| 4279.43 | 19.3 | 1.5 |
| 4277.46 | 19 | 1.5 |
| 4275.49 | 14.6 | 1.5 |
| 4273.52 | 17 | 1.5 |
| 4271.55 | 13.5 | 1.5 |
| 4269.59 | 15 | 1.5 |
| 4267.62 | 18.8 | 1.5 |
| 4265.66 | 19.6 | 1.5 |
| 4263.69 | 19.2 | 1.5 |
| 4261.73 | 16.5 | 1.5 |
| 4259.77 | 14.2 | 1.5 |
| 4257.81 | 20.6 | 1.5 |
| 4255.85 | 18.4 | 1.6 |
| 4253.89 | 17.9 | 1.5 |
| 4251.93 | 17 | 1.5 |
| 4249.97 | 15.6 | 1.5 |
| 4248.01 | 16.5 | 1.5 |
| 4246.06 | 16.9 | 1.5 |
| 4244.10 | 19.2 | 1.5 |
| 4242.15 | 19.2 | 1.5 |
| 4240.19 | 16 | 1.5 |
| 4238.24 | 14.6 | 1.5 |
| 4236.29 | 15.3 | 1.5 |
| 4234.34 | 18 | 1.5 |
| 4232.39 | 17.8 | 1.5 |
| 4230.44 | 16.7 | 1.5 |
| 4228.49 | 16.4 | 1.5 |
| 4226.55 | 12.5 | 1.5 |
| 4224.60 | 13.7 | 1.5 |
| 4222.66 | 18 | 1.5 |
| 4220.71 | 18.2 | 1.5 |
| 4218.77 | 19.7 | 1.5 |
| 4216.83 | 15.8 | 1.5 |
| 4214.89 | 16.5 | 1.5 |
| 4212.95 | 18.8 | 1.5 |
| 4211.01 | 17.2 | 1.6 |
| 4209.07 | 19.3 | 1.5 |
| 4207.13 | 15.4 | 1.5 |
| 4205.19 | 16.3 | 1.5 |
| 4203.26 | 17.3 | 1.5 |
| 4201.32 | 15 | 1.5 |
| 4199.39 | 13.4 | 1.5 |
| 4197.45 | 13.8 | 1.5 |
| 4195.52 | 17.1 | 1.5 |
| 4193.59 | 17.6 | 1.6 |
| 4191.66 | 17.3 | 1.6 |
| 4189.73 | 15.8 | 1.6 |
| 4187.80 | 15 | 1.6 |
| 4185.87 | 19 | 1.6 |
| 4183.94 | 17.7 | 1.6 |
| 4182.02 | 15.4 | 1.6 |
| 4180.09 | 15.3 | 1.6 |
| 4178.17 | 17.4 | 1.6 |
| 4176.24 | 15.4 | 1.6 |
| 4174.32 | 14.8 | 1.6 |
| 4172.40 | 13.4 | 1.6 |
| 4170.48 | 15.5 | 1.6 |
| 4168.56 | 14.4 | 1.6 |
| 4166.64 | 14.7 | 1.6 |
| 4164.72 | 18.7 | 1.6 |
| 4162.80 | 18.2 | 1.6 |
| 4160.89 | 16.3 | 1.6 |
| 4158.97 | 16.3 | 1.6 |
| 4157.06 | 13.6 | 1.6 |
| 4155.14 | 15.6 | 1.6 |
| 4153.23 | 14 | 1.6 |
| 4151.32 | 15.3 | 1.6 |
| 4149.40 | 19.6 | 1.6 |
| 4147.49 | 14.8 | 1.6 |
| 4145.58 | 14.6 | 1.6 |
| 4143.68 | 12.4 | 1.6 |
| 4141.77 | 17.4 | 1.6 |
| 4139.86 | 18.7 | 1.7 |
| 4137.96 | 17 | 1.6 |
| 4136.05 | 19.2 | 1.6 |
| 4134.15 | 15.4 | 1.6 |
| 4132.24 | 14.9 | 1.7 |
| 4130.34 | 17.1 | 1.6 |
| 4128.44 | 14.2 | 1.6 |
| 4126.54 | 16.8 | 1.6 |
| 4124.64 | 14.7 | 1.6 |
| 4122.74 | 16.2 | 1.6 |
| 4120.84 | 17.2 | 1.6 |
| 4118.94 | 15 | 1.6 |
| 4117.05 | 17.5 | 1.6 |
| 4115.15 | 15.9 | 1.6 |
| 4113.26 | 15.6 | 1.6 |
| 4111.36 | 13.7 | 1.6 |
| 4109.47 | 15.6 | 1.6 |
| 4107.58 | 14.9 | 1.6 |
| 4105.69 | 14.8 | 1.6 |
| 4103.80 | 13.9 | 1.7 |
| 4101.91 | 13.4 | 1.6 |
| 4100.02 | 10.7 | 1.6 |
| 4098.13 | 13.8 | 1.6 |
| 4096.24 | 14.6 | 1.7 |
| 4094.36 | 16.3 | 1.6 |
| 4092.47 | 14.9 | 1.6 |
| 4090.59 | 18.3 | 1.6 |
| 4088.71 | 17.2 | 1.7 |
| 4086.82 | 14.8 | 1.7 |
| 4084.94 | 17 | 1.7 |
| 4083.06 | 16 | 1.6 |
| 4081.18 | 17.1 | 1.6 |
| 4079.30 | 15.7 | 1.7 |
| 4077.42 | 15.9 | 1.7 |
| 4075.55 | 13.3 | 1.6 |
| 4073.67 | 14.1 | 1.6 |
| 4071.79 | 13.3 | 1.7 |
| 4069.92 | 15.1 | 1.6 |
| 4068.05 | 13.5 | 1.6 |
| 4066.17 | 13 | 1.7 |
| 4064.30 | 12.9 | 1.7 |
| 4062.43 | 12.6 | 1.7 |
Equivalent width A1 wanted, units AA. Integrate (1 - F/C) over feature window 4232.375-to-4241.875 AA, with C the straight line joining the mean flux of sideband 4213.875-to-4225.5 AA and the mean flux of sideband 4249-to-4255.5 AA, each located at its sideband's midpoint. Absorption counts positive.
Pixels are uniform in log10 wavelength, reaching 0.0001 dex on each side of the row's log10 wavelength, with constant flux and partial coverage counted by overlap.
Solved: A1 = 0.3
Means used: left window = 17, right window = 17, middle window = 16.4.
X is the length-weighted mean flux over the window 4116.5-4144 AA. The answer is 16.3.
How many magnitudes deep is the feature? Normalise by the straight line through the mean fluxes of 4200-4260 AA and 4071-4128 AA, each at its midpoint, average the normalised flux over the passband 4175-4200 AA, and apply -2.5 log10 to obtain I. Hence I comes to 0.01 mag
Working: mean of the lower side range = 15.3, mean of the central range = 16.2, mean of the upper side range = 16.9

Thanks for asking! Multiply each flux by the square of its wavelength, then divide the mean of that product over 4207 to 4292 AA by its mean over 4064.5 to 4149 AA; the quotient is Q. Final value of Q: 1.2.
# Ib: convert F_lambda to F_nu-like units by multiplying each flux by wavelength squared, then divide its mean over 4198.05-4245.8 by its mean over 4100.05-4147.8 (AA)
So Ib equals 1.12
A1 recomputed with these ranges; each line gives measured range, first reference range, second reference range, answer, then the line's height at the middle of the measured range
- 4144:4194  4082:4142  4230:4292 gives 0.93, 16.2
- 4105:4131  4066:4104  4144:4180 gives -0.74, 15.2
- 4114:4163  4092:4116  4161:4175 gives -2.92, 15.1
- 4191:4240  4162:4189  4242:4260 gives 1.21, 16.9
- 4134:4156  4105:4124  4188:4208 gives -0.67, 15.7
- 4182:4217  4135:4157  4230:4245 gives 0.29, 16.7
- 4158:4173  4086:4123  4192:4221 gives 0.11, 16.1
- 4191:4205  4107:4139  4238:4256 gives 0.65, 16.7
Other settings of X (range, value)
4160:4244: 16.4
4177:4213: 16.5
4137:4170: 16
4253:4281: 17.4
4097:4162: 15.5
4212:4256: 16.9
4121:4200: 16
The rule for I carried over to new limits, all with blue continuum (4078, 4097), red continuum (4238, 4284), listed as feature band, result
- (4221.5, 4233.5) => 0.07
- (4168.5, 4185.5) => 0.07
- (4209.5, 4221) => -0.05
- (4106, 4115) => 0.09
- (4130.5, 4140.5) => -0.03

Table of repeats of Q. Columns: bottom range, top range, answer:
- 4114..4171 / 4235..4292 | 1.13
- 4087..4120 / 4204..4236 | 1.18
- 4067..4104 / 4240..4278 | 1.25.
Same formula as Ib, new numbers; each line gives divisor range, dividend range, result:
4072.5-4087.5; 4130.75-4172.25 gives 1.07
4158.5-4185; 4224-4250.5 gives 1.06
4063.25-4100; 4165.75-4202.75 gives 1.10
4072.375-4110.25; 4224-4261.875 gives 1.19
